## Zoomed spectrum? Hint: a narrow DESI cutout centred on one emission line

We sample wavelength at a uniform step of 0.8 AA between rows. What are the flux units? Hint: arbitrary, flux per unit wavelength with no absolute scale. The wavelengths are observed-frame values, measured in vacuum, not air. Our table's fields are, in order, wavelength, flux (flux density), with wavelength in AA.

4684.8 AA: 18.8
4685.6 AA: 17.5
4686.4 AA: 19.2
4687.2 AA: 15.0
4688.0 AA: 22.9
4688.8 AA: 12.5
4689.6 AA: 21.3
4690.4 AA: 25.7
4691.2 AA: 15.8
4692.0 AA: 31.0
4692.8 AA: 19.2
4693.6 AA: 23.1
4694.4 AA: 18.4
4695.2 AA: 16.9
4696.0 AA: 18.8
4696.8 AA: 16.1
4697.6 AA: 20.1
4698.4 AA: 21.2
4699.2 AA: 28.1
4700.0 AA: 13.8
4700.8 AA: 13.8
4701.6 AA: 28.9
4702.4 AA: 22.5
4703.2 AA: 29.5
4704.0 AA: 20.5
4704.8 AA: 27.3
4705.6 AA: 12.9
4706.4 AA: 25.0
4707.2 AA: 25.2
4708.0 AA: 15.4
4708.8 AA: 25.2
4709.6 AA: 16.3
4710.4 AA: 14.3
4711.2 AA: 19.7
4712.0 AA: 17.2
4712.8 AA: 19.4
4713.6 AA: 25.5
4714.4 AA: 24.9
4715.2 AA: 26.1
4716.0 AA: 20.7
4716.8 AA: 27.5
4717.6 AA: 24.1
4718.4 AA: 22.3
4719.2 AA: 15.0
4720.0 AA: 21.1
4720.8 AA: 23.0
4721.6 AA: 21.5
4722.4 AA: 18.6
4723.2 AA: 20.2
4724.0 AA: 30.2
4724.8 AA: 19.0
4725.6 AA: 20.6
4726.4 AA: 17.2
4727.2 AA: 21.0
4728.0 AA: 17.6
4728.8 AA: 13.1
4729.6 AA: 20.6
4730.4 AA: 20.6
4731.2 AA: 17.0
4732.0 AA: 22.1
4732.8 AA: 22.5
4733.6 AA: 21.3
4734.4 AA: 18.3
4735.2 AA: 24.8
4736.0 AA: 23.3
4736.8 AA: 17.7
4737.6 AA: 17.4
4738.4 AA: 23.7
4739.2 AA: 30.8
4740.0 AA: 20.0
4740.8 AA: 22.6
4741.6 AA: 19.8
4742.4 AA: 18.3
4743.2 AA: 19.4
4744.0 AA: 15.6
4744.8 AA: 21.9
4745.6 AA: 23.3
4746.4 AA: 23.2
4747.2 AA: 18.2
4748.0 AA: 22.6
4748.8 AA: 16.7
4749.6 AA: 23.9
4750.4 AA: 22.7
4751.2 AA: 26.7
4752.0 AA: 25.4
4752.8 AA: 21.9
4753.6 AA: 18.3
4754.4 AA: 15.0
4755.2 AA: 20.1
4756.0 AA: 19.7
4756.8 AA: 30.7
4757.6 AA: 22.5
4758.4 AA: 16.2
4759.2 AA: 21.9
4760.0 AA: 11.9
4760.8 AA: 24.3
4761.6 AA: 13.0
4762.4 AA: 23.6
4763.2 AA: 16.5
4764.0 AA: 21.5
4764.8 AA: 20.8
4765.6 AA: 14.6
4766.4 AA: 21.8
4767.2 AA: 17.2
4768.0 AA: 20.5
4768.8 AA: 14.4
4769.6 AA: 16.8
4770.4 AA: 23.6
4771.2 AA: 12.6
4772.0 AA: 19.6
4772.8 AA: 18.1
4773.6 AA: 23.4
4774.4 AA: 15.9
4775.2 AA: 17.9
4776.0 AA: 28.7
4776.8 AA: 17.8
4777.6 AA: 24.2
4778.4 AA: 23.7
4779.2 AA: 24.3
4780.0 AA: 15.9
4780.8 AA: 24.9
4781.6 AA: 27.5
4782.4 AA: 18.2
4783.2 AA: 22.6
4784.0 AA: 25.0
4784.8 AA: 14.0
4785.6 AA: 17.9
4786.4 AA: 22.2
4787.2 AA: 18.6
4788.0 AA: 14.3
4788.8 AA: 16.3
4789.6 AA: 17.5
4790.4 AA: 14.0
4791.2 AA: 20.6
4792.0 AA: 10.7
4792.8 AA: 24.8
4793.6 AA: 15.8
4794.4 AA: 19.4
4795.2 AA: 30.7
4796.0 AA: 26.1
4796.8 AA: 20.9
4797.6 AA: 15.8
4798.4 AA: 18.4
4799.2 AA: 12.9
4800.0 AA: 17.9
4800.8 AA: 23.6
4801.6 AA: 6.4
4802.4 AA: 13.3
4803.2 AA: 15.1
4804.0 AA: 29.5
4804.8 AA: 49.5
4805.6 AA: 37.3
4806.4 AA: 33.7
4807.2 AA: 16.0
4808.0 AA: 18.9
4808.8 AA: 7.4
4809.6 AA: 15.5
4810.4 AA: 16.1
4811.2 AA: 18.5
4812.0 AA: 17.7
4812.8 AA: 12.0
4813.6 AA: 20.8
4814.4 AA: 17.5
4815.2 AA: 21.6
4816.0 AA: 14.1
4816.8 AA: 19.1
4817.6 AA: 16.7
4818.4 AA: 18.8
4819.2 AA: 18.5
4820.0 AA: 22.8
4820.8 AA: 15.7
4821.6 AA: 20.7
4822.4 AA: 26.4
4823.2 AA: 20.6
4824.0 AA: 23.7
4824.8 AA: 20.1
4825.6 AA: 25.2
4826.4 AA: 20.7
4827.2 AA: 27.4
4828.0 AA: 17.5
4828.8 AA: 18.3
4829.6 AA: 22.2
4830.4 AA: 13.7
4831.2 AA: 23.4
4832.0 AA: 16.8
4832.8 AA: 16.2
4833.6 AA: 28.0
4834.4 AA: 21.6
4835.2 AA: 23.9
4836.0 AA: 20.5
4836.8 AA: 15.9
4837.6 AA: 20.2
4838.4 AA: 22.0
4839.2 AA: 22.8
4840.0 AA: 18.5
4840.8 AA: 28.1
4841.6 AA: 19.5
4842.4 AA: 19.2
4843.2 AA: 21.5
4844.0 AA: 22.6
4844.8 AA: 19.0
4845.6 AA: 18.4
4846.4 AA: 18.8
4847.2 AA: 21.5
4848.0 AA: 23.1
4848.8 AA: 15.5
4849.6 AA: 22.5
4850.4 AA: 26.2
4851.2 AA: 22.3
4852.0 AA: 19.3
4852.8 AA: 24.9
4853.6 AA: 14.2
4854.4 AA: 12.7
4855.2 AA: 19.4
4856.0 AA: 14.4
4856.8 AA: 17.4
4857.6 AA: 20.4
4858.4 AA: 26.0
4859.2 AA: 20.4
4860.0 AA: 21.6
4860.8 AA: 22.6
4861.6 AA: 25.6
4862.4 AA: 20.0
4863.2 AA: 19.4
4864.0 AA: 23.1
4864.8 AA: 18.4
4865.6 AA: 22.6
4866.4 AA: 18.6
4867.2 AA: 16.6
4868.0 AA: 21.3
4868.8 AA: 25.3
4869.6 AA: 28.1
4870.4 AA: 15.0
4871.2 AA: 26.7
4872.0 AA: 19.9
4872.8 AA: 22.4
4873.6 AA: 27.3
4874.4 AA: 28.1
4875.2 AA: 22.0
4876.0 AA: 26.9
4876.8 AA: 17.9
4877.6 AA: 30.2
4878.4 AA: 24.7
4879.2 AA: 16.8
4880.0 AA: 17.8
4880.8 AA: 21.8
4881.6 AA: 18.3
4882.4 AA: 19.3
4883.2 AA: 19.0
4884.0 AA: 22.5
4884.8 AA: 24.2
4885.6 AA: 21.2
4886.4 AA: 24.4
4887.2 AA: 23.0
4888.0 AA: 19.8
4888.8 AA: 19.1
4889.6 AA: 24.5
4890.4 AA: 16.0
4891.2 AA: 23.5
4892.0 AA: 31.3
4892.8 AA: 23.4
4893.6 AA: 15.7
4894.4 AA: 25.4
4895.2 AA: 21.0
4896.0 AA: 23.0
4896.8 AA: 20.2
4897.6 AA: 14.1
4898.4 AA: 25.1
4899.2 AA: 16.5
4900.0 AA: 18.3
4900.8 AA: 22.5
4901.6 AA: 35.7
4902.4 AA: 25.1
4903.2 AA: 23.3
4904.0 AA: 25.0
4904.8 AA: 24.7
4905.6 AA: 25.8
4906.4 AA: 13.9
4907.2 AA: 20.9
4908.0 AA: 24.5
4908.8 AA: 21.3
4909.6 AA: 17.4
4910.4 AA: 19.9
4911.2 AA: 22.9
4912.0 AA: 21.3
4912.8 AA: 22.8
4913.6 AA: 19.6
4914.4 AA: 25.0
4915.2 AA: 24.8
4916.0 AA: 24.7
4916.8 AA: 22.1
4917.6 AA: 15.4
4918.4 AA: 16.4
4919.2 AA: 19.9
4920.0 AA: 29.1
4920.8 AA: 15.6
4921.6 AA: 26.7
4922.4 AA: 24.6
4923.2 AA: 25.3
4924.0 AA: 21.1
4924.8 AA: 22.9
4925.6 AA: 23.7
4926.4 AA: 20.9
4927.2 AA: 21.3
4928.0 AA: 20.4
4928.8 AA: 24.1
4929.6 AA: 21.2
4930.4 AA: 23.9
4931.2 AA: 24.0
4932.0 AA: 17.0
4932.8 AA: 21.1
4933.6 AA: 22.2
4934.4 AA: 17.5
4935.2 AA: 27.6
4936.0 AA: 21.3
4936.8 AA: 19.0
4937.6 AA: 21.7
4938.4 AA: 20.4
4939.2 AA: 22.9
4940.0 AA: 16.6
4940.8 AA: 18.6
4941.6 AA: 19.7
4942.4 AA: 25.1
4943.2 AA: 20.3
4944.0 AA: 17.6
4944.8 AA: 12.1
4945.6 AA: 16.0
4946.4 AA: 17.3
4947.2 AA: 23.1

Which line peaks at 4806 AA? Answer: Hgamma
